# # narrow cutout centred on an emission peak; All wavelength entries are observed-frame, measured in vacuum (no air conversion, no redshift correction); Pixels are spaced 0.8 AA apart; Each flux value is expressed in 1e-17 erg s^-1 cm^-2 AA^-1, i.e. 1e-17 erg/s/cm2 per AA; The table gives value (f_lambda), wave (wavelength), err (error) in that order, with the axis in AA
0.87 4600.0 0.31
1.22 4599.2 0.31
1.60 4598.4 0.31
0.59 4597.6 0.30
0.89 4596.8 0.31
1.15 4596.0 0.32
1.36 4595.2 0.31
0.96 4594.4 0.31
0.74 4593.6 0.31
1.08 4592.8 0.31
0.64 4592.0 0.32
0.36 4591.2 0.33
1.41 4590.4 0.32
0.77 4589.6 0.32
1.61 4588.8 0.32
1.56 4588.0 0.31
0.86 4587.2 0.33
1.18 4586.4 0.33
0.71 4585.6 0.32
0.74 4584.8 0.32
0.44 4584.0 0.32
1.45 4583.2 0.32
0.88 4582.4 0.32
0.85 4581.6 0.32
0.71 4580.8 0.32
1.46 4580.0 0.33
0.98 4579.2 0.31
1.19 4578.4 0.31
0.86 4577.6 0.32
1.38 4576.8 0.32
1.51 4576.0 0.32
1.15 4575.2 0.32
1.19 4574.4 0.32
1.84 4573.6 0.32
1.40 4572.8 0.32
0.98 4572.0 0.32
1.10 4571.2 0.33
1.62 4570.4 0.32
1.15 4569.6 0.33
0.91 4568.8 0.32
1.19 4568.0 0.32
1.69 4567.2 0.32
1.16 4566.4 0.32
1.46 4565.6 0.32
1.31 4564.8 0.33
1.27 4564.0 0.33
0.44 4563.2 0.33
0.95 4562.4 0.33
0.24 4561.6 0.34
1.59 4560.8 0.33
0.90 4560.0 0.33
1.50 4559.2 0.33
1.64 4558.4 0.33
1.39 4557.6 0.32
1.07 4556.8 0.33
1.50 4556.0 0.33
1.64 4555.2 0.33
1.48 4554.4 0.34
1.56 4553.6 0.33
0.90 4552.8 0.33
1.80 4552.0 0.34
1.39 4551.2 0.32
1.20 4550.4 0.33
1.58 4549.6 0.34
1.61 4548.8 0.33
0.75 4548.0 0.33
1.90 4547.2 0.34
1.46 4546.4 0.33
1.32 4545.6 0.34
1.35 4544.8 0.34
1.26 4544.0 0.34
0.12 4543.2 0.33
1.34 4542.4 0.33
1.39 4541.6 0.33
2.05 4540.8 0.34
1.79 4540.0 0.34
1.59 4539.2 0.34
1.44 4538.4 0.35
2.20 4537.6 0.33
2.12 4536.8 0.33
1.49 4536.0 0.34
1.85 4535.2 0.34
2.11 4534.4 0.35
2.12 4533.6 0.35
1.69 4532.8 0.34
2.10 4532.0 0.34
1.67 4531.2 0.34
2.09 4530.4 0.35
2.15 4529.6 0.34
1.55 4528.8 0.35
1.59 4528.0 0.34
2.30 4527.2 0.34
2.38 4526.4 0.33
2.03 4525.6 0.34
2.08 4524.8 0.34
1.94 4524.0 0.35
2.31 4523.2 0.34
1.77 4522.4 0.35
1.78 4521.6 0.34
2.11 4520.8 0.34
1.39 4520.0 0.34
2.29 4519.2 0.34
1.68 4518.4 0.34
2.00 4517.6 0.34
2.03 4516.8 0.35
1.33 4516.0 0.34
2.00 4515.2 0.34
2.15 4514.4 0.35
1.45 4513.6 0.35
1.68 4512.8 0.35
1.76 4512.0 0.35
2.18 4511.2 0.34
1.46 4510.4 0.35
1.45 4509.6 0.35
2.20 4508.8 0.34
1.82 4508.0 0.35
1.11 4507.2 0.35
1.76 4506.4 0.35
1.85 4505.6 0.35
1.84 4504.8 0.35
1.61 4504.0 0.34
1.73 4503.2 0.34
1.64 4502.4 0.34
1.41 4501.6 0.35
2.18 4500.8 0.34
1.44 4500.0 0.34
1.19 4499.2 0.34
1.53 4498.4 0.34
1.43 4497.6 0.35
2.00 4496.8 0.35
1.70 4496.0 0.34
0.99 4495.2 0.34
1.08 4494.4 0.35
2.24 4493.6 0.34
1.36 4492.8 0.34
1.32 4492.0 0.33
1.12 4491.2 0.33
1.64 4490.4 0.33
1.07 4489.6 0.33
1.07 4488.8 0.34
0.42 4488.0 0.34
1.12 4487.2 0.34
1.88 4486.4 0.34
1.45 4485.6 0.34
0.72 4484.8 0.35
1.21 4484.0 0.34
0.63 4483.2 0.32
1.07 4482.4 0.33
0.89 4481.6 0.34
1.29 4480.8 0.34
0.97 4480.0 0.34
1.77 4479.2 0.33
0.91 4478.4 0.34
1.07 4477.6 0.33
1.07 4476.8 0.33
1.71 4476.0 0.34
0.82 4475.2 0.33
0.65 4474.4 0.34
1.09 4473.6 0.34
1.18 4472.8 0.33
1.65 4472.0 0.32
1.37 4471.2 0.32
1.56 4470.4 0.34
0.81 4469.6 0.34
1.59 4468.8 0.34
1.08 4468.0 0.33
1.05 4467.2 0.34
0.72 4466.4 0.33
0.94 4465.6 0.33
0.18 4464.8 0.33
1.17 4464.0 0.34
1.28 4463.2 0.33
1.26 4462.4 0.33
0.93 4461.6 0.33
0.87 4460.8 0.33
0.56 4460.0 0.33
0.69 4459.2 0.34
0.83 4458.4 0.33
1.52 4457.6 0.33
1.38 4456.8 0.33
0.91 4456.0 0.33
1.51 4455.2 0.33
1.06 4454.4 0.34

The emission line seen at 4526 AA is Mg II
